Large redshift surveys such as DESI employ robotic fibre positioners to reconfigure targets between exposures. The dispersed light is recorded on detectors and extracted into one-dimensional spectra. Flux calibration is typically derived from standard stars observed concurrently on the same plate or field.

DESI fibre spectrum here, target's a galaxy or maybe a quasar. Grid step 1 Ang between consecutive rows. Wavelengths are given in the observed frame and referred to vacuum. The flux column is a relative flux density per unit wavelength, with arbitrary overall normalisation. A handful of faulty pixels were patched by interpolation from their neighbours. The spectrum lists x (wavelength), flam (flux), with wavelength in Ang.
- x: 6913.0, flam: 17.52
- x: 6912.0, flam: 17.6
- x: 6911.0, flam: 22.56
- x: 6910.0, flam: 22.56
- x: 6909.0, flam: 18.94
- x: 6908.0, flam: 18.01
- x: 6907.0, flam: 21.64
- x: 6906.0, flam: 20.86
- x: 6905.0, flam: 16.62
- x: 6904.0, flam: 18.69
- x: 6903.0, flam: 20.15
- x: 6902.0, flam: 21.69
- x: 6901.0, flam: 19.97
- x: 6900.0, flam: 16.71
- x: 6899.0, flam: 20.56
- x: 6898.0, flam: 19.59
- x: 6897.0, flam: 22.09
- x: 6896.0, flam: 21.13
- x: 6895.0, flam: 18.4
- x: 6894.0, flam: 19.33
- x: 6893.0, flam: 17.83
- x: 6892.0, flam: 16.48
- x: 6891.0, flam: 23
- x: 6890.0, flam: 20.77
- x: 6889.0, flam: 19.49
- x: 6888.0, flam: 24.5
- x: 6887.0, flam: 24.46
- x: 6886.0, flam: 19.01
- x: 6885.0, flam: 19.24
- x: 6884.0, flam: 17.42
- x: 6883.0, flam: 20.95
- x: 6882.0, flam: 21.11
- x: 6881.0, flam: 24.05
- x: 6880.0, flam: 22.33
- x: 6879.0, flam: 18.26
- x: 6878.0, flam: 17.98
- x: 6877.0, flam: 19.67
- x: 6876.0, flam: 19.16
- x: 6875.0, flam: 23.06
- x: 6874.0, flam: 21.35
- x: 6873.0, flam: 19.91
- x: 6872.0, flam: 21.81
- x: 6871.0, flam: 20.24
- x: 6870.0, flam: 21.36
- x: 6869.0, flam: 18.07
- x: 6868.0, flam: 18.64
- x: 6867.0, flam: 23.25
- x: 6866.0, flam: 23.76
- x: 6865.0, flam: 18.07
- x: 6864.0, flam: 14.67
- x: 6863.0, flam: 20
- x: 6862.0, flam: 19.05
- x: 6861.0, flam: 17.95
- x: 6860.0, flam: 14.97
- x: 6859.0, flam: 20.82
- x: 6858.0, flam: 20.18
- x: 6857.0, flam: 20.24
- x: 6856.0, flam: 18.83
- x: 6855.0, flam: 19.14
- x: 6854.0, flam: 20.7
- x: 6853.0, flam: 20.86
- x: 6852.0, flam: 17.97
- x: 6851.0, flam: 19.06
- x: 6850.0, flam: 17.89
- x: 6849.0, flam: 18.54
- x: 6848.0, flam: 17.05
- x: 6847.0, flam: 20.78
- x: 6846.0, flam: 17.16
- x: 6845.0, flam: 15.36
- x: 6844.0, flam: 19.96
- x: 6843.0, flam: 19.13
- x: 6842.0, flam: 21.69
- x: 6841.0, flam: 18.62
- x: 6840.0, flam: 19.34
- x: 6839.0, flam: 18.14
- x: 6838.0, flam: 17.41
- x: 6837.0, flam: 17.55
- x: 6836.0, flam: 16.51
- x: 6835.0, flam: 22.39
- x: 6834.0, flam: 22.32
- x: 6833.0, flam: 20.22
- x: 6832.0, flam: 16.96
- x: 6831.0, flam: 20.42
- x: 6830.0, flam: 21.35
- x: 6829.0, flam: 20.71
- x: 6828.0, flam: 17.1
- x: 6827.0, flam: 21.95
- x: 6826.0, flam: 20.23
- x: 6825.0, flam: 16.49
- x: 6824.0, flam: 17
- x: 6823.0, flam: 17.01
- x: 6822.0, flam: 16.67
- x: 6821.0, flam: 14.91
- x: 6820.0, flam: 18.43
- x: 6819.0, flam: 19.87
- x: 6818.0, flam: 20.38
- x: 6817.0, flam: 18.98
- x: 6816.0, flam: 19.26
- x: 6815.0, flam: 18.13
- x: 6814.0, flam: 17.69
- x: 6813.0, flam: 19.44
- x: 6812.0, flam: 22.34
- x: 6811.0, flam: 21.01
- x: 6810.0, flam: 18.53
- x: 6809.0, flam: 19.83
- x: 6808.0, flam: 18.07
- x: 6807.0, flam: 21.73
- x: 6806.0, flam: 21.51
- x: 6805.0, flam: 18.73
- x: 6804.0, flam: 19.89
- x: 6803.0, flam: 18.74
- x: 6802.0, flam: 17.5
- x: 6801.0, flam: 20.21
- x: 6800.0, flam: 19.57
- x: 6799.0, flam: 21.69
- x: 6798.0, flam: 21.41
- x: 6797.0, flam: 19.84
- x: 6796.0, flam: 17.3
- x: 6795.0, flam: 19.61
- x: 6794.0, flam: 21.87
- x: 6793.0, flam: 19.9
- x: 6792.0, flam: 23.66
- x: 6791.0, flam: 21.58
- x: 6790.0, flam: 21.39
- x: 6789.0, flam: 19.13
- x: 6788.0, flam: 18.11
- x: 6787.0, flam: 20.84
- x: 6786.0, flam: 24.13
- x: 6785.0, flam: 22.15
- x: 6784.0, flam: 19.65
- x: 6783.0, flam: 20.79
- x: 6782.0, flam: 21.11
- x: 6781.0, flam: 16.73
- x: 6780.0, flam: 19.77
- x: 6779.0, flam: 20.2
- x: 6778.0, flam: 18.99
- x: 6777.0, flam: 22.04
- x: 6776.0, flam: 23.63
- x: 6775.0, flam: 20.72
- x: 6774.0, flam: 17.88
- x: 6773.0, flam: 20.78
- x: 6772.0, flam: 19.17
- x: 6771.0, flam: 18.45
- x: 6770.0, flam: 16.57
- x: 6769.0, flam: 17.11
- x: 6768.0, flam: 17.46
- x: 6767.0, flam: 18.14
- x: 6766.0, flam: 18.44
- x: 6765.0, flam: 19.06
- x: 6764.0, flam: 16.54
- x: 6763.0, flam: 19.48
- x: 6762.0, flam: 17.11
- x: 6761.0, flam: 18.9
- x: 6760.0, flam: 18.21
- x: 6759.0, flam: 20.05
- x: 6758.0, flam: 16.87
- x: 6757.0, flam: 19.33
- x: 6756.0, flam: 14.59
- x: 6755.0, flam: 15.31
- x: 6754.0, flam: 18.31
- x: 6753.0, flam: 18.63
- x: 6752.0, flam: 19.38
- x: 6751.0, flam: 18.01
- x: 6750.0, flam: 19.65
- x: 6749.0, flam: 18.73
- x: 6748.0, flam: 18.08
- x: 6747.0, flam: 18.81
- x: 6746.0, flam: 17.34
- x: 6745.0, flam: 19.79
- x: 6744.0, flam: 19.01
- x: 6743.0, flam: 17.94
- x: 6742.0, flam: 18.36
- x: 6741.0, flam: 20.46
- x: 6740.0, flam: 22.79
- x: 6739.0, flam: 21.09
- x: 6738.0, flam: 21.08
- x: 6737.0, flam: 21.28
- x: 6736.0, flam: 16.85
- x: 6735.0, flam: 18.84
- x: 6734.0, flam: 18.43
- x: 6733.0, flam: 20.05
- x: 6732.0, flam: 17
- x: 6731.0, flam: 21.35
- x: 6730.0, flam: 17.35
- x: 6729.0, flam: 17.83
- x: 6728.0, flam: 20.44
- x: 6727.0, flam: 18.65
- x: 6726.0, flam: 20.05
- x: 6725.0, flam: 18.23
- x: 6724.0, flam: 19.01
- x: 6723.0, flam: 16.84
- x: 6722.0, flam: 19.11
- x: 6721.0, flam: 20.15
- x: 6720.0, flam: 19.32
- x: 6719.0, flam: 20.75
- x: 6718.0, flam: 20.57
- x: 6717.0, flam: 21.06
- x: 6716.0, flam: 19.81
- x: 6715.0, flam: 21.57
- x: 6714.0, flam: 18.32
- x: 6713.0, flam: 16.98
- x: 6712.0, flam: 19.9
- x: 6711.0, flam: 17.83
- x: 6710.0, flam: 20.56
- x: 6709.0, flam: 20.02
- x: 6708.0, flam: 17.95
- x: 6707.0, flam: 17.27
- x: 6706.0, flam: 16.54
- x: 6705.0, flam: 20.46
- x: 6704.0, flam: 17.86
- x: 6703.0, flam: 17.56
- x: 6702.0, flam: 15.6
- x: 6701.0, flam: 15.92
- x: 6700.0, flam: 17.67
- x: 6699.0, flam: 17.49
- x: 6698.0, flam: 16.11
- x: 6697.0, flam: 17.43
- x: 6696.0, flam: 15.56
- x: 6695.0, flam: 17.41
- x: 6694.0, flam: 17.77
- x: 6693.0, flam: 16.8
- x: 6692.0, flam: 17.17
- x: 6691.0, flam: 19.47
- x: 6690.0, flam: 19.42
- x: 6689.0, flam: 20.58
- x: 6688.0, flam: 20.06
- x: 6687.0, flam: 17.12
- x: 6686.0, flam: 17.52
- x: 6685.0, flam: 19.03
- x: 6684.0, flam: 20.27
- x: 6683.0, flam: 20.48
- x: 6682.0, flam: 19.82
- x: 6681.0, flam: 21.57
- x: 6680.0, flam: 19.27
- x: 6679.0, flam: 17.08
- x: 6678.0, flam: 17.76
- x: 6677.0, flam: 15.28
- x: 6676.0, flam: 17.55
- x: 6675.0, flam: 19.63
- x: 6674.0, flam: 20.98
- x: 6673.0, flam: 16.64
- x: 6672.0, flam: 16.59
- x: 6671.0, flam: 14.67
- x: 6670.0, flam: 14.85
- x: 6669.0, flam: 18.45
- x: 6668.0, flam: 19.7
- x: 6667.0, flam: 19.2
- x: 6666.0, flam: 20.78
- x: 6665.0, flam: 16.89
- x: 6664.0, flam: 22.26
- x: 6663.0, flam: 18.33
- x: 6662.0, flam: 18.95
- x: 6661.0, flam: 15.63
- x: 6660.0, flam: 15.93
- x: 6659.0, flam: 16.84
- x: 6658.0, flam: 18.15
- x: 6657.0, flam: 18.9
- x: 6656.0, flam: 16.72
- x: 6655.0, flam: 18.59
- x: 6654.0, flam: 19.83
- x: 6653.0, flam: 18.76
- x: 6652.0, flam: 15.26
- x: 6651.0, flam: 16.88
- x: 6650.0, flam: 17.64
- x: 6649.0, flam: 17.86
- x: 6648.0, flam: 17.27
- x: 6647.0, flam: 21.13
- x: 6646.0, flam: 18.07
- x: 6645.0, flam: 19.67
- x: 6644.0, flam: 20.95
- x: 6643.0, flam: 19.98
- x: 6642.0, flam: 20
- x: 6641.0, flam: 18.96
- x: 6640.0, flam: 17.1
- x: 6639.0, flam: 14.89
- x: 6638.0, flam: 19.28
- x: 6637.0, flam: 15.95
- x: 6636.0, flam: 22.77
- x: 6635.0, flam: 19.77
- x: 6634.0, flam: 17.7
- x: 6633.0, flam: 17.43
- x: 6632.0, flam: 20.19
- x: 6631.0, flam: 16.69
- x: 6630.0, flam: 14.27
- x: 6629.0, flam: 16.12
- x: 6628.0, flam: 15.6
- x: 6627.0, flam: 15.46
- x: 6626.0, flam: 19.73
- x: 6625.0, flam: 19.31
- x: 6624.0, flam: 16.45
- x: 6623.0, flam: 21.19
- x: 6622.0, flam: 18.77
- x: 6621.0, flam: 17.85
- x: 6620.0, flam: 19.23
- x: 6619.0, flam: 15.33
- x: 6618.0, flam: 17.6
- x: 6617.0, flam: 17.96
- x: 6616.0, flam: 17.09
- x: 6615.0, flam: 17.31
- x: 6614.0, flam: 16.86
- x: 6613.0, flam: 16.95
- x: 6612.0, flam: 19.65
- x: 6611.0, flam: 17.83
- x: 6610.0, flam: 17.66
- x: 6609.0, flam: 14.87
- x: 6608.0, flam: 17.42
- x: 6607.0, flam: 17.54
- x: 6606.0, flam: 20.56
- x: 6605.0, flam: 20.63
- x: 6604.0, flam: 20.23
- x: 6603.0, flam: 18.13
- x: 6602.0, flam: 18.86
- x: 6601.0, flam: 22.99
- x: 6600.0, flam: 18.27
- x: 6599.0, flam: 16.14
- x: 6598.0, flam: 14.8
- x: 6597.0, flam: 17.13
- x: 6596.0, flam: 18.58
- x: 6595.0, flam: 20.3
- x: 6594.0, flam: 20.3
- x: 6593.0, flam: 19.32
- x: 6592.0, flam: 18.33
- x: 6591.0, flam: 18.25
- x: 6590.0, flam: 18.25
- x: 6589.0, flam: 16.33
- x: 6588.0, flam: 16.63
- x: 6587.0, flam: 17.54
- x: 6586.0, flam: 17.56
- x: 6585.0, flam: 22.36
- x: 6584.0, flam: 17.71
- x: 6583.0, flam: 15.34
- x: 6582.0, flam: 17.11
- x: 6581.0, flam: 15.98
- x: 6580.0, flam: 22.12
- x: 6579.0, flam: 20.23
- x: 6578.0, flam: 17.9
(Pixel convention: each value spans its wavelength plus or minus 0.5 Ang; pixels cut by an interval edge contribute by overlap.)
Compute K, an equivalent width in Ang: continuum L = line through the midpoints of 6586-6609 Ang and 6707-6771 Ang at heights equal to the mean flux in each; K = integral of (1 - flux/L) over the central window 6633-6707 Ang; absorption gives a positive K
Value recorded 1.7 Ang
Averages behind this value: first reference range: 18.4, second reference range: 18.8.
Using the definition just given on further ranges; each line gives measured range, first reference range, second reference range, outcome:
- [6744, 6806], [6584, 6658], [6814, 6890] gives -0.95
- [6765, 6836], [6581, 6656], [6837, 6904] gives -1.42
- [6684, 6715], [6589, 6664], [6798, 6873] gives 0.75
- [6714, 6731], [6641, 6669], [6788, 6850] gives -0.53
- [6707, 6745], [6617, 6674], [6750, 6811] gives -0.98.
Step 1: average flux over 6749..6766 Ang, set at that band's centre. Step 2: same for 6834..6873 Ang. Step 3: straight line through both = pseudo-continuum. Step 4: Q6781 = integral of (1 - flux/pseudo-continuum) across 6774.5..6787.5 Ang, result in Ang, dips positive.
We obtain -1.7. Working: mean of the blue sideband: 18.1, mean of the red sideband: 19.2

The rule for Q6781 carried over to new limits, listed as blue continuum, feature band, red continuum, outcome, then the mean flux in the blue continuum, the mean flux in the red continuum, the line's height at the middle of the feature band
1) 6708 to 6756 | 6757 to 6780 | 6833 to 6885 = 0.4 Ang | 19.1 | 19.5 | 19.2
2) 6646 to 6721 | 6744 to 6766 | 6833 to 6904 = 0.7 Ang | 18.3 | 19.7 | 18.9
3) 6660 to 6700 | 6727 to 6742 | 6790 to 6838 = -0.7 Ang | 18.2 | 19.5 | 18.7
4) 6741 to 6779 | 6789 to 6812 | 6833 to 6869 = -1.7 Ang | 18.6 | 19.1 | 18.8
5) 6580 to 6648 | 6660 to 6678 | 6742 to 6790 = 0.5 Ang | 18.2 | 19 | 18.5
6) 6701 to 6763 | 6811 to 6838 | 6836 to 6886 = 0.3 Ang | 18.8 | 19.4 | 19.2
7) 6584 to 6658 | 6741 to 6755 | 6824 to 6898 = 0.3 Ang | 18.2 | 19.7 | 19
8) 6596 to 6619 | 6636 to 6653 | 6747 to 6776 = -0.3 Ang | 18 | 18.4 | 18.1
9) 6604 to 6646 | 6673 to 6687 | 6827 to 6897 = -0.3 Ang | 18.1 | 19.7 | 18.5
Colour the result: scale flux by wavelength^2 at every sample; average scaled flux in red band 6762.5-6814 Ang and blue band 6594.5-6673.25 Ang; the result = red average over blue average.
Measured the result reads 1.15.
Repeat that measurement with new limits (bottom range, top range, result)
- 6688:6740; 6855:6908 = 1.12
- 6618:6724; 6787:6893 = 1.13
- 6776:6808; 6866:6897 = 1.03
